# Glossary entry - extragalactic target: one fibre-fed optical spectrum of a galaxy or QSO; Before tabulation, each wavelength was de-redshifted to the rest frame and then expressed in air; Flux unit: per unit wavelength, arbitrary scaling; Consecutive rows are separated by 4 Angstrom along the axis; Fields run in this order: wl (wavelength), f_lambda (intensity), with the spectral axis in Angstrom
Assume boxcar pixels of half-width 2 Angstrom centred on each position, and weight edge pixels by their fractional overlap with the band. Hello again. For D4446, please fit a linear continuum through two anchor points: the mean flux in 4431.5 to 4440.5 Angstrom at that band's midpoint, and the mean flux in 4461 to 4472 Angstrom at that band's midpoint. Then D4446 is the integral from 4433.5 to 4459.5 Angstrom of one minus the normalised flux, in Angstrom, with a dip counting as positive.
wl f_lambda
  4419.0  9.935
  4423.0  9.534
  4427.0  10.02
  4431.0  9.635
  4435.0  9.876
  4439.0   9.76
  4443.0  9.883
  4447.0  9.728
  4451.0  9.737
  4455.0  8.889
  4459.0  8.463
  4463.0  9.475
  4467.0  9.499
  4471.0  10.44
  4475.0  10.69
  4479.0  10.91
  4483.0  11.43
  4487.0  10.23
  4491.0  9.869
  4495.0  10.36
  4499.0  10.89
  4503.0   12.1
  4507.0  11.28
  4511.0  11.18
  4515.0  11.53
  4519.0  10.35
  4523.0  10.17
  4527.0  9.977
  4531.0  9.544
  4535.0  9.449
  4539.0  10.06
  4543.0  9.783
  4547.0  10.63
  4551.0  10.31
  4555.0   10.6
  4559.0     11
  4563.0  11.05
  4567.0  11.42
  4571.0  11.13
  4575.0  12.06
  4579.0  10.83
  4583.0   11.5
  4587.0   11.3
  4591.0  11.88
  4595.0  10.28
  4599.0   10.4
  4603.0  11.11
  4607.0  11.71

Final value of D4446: 0.7 Angstrom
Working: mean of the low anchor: 9.79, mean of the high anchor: 9.75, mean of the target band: 9.53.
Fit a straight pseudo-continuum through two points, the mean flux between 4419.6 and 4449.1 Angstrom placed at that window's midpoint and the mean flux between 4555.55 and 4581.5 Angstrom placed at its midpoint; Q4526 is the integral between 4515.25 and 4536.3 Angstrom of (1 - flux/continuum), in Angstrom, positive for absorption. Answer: 1.4 Angstrom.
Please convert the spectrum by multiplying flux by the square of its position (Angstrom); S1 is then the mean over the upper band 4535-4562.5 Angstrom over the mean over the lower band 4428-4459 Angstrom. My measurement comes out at 1.13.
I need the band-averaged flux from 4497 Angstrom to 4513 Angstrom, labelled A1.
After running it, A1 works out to 11.4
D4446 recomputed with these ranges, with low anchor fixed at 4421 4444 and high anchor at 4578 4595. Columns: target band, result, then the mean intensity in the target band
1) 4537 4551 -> 0.9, 10.2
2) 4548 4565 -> 0.4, 10.7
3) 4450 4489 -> 0.6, 9.98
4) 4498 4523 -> -1.5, 11.2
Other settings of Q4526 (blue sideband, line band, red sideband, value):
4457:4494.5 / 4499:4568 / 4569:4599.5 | 0.5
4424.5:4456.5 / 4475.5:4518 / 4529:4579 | -3.4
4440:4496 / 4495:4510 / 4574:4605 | -1.4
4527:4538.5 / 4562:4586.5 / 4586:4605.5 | -1.9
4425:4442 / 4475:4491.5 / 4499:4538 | -0.6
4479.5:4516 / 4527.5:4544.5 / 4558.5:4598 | 2.1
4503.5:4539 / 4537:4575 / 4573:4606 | 0.4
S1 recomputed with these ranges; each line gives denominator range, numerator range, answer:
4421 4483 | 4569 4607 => 1.21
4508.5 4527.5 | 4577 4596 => 1.08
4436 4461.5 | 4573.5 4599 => 1.26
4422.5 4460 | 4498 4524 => 1.20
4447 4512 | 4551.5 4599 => 1.13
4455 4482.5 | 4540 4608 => 1.16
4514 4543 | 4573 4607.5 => 1.14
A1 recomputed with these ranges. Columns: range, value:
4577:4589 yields 11.2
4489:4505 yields 10.8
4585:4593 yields 11.6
